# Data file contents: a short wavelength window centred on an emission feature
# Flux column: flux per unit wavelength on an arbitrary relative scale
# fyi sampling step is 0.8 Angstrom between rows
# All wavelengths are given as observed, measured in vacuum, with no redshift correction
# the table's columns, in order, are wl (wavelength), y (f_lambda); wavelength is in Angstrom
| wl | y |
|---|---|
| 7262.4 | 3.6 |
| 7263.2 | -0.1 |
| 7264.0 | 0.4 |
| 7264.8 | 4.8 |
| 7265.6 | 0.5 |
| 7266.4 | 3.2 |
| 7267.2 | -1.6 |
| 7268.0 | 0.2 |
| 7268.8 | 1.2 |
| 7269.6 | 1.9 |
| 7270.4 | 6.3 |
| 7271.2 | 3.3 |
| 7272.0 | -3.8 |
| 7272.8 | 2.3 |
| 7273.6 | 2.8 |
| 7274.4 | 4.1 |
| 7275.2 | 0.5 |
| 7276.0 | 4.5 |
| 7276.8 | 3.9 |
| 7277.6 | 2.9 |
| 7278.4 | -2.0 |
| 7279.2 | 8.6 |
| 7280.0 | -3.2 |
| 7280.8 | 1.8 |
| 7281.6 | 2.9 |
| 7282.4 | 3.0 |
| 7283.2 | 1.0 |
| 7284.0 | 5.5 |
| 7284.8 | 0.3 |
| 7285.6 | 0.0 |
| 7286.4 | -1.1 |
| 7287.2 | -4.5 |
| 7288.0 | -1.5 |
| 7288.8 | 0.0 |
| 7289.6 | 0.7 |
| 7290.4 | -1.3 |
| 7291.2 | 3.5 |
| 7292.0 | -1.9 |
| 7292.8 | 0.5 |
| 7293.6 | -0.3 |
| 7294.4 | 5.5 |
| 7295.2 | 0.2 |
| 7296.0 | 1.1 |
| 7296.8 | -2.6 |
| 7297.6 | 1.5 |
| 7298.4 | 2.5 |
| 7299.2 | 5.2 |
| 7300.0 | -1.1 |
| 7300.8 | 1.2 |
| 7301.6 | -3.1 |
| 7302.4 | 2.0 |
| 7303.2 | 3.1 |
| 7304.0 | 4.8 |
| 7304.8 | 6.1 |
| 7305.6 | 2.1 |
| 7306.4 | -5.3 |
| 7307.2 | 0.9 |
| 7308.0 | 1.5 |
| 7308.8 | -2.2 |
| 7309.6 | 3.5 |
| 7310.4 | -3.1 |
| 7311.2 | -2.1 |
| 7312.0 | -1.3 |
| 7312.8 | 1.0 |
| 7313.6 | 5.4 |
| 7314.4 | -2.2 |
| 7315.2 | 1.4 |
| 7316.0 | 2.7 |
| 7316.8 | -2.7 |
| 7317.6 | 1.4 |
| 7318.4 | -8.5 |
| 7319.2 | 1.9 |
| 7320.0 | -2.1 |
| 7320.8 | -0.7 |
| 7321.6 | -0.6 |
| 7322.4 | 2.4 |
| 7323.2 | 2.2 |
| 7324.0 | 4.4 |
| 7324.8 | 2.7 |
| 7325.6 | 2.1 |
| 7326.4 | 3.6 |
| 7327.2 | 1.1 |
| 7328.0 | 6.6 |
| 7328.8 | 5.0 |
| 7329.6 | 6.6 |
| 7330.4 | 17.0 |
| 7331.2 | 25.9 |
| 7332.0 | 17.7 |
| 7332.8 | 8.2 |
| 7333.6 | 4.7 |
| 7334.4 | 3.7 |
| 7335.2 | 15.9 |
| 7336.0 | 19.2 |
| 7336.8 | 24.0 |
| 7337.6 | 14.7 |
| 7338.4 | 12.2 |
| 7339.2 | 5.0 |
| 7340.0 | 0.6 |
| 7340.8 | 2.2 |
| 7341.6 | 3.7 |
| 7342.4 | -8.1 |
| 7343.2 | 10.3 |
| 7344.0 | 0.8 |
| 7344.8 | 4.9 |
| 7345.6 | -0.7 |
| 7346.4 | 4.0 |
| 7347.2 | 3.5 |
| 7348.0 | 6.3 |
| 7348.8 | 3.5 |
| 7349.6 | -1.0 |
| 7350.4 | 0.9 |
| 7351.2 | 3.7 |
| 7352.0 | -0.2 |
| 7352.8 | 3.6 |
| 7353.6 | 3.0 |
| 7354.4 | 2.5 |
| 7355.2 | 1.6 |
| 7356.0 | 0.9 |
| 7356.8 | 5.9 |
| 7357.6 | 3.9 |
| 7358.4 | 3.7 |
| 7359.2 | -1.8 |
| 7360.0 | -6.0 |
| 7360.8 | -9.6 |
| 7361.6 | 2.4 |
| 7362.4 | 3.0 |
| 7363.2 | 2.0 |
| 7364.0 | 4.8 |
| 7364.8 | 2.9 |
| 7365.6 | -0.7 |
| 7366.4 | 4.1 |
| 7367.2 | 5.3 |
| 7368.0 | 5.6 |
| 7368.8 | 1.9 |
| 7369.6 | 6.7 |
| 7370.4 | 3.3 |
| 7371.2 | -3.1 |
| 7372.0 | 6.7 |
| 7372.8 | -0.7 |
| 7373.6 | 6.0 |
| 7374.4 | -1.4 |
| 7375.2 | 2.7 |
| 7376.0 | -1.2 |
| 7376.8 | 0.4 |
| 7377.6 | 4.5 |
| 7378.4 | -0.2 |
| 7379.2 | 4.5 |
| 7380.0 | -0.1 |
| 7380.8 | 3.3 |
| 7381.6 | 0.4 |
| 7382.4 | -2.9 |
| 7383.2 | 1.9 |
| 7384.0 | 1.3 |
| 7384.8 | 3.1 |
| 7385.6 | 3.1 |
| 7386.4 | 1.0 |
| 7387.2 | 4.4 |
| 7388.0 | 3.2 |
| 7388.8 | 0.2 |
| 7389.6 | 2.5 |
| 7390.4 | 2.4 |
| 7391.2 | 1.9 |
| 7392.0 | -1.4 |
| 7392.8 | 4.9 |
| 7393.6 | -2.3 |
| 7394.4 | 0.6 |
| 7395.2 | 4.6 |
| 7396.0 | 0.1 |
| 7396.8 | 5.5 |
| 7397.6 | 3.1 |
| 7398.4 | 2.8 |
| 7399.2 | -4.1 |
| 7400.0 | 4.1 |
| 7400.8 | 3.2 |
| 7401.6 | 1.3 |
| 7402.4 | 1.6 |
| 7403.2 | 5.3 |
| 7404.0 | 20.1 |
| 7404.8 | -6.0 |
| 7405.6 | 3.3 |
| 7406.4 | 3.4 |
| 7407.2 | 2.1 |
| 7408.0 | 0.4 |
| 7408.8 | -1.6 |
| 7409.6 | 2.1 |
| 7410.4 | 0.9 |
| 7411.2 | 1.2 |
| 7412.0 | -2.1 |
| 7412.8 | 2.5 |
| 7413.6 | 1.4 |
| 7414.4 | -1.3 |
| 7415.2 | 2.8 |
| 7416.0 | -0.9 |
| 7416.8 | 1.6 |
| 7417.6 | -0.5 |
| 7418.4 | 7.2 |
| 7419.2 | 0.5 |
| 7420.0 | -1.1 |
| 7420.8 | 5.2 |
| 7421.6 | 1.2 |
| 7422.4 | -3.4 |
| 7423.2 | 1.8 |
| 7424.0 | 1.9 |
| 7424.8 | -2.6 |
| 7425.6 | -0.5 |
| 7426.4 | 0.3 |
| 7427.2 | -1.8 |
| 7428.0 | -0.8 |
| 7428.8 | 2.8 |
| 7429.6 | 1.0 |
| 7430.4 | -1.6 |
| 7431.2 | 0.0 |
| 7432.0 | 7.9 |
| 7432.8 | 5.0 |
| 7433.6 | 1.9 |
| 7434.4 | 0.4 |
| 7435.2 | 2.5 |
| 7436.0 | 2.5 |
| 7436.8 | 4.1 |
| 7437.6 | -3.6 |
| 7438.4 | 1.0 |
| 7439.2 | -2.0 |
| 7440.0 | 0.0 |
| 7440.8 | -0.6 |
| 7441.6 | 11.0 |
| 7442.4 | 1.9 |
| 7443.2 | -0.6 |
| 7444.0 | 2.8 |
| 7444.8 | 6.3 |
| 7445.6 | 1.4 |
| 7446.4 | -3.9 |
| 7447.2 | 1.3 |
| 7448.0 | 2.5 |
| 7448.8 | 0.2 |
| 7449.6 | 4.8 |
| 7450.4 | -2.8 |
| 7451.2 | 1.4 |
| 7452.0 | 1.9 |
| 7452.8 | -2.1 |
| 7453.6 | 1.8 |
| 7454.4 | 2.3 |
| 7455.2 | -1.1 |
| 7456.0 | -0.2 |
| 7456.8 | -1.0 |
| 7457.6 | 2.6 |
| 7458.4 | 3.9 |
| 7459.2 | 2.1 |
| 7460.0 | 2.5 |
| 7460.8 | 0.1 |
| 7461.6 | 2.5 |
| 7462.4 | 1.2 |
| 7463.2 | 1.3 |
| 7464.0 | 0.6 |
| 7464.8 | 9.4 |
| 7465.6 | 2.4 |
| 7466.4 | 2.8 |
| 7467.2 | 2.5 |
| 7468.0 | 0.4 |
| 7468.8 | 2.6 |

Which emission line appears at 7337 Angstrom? [O II]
